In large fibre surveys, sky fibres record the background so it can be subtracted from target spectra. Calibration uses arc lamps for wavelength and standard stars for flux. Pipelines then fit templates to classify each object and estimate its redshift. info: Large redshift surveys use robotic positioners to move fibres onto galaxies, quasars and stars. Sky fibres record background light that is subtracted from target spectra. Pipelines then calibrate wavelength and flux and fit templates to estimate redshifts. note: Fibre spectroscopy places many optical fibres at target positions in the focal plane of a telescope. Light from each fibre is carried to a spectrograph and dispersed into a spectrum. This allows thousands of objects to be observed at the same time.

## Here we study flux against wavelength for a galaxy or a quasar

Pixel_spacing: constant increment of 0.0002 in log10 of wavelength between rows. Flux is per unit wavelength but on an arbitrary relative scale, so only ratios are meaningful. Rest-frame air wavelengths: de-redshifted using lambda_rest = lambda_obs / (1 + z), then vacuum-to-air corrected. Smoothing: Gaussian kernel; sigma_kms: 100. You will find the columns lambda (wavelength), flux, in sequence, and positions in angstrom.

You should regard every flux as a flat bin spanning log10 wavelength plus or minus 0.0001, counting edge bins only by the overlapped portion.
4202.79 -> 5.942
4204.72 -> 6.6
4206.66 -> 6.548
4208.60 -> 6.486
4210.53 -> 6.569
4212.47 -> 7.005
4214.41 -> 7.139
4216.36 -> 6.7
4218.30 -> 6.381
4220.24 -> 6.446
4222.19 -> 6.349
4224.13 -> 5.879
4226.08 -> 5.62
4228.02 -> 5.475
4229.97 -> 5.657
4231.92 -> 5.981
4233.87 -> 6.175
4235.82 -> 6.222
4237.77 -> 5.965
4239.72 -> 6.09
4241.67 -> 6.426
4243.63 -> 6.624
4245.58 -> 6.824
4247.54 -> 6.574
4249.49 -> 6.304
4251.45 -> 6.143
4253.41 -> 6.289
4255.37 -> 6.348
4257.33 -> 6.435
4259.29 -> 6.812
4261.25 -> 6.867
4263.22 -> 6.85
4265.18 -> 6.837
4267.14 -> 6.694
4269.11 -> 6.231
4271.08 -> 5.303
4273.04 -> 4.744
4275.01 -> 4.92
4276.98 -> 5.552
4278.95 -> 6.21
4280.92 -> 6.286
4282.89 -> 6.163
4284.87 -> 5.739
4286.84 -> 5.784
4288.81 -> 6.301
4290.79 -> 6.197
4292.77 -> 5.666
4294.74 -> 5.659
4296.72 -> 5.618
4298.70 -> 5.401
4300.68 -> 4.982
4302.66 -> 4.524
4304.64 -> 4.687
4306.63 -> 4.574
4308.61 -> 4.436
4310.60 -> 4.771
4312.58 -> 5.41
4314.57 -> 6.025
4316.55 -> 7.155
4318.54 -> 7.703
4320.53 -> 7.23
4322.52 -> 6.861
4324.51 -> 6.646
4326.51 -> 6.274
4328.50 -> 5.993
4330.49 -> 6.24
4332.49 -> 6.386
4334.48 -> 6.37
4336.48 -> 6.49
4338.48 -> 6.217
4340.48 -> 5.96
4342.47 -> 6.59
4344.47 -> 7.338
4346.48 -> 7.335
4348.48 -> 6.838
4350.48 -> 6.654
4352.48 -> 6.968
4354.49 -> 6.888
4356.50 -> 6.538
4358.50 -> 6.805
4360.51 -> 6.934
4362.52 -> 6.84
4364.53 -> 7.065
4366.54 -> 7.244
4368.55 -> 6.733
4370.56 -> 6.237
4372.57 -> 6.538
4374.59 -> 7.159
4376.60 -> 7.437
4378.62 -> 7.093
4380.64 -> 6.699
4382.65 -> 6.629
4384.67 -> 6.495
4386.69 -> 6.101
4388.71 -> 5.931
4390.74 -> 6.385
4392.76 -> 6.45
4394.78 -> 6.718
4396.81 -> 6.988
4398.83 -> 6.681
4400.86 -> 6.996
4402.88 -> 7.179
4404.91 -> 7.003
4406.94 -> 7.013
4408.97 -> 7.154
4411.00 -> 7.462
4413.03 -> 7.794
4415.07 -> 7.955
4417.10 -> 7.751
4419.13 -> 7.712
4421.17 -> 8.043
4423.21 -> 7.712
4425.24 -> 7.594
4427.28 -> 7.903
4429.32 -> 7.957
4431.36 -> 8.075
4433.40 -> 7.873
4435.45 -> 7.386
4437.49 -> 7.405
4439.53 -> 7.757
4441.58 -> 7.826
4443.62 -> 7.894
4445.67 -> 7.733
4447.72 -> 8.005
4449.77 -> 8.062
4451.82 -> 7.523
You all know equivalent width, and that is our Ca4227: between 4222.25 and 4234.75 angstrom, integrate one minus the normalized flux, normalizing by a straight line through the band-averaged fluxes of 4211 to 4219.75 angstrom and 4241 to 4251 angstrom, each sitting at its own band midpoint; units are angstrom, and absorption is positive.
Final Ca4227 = 1.6 angstrom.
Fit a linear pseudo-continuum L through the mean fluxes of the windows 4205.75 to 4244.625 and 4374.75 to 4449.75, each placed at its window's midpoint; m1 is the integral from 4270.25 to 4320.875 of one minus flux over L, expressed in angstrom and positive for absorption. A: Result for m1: 7.9 angstrom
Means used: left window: 6.29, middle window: 5.64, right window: 7.31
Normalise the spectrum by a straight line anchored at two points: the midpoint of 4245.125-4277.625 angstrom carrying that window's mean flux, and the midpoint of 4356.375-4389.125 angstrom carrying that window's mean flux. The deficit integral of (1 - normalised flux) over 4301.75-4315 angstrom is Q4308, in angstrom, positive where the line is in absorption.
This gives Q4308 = 3.2 angstrom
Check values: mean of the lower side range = 6.22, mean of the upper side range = 6.76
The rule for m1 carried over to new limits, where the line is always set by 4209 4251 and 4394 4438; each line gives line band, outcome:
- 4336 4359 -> 1.1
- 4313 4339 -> 1.3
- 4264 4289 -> 2.6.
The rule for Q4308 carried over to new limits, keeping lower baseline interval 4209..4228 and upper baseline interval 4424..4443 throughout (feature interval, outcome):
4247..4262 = 0.4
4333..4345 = 1.2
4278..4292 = 1.5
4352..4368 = 0.9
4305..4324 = 2.8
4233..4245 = 0.5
